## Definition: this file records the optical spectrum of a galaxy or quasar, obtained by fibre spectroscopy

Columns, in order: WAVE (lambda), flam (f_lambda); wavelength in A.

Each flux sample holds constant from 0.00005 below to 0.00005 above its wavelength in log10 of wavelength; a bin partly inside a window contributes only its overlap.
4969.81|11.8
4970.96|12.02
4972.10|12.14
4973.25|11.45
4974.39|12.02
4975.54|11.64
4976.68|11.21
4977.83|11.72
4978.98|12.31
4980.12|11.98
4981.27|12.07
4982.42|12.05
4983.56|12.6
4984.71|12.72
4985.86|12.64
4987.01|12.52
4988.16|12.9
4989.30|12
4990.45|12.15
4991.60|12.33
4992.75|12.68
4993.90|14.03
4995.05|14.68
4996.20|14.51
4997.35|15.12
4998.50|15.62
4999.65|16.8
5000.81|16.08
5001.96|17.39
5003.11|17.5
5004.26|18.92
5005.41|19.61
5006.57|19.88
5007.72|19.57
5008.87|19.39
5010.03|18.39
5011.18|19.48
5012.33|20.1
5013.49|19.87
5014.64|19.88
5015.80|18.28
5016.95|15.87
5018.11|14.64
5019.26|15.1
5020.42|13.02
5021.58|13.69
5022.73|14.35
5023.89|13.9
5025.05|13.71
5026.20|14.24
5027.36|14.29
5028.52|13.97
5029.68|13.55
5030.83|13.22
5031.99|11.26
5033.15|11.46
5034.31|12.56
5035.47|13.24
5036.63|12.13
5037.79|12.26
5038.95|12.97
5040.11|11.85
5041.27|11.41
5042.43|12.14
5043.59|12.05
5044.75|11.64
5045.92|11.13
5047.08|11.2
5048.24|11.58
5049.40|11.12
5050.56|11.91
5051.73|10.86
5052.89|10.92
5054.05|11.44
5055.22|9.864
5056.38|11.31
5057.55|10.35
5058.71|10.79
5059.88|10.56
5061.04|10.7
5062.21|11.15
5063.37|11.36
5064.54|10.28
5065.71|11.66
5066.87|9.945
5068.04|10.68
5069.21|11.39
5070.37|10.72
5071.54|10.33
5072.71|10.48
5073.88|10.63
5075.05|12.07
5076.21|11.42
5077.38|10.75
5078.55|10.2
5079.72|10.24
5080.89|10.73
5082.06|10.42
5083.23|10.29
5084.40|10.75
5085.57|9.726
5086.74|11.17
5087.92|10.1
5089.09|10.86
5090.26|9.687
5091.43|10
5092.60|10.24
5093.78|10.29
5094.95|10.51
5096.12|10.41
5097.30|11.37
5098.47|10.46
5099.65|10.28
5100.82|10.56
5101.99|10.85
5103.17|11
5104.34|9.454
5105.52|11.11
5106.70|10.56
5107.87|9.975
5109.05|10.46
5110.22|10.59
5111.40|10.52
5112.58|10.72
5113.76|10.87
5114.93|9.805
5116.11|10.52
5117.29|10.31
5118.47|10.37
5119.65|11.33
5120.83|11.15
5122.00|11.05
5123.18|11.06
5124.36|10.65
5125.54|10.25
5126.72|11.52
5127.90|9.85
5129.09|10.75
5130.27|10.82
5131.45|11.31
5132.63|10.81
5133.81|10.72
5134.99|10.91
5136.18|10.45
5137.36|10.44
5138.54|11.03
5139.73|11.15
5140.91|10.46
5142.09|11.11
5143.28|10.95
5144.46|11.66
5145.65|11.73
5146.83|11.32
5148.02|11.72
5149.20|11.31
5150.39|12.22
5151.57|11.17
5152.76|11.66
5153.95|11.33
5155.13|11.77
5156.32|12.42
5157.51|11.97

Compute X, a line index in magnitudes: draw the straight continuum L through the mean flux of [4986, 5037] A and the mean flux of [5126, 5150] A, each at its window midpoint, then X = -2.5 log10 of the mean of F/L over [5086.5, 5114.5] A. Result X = 0.170 mag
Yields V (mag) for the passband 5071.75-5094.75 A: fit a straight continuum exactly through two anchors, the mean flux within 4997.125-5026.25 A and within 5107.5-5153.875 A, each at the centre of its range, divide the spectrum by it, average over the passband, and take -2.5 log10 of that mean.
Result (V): 0.26 mag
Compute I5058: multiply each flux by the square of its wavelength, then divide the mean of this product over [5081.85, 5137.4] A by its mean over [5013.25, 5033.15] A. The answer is 0.7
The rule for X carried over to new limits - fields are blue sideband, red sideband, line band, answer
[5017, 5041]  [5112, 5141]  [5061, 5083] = 0.13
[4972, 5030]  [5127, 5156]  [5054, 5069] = 0.23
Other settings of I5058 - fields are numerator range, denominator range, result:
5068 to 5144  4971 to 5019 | 0.74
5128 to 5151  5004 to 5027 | 0.68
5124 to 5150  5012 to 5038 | 0.79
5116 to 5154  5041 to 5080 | 1.03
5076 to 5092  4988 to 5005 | 0.72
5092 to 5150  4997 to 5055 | 0.77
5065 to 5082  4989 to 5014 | 0.67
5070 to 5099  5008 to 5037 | 0.71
